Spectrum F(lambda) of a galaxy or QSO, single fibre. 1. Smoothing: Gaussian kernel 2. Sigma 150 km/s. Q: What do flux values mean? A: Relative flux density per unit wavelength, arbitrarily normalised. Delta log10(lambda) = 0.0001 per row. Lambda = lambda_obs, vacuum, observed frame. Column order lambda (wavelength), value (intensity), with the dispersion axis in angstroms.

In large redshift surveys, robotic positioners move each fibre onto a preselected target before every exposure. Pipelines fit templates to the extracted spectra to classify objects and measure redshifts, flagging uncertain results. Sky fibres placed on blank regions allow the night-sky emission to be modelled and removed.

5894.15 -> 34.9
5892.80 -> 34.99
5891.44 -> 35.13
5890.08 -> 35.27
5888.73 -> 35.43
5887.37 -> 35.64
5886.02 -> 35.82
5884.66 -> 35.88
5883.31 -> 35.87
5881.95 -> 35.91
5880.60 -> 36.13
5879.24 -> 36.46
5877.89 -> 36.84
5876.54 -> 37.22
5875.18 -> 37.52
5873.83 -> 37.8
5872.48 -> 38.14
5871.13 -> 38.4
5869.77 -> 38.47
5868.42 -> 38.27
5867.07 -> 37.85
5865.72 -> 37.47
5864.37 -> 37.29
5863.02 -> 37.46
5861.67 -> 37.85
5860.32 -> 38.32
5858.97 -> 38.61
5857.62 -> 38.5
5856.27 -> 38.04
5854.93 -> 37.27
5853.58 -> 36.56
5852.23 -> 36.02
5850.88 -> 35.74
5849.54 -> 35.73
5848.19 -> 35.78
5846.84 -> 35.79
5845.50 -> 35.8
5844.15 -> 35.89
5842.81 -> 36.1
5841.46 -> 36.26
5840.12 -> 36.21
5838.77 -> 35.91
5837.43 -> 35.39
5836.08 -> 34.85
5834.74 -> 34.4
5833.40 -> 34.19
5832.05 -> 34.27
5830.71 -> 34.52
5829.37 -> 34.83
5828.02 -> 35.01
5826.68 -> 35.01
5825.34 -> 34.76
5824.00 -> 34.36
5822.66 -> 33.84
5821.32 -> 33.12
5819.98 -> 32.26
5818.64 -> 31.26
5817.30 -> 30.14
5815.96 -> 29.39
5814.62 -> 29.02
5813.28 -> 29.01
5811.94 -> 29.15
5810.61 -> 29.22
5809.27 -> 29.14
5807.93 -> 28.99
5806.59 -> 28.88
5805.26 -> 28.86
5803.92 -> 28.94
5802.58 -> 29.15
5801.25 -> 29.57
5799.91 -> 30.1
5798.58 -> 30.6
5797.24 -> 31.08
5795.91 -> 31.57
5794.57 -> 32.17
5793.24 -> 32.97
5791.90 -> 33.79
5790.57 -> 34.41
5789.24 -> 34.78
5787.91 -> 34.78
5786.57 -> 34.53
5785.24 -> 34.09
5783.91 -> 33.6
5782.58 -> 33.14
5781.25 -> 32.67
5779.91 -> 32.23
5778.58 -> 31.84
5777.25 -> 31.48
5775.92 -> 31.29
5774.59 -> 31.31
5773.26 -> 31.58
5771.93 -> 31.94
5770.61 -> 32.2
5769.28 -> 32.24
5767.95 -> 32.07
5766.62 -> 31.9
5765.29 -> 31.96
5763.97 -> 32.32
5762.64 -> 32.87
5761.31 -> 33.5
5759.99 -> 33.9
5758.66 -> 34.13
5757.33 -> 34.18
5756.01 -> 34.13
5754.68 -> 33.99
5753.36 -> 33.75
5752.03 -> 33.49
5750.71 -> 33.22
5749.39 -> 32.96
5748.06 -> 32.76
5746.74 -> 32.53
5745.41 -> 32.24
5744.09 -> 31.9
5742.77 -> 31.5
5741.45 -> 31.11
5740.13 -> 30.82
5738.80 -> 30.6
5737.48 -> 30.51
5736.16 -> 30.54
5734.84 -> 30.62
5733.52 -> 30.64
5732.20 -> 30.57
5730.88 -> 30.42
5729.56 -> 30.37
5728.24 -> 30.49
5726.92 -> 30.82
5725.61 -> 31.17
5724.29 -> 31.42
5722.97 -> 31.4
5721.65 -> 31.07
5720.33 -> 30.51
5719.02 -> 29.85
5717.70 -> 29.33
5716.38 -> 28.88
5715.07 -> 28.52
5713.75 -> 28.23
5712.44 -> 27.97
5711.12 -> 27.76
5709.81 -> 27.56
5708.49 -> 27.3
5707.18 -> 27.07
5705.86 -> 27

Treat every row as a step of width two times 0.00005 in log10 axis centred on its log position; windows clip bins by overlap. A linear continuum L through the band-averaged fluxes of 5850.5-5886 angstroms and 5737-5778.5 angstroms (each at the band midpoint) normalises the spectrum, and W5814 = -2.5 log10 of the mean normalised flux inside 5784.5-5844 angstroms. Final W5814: 0.08 mag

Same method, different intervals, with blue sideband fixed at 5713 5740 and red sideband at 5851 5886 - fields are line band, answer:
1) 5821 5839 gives 0.025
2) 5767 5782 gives 0.026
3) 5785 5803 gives 0.040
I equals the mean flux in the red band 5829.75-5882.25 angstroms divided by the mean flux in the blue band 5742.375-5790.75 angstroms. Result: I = 1.11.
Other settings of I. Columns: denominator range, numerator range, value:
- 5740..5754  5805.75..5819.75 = 0.91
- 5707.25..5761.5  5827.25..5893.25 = 1.17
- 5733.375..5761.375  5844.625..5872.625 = 1.15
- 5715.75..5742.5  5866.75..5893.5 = 1.20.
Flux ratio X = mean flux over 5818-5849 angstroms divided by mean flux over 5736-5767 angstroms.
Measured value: 1.07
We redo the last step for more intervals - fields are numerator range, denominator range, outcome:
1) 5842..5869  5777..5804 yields 1.14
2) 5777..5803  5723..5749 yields 1.04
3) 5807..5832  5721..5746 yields 1.03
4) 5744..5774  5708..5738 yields 1.10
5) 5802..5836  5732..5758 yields 0.99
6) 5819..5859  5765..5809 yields 1.11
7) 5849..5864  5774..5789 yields 1.14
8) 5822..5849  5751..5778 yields 1.07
